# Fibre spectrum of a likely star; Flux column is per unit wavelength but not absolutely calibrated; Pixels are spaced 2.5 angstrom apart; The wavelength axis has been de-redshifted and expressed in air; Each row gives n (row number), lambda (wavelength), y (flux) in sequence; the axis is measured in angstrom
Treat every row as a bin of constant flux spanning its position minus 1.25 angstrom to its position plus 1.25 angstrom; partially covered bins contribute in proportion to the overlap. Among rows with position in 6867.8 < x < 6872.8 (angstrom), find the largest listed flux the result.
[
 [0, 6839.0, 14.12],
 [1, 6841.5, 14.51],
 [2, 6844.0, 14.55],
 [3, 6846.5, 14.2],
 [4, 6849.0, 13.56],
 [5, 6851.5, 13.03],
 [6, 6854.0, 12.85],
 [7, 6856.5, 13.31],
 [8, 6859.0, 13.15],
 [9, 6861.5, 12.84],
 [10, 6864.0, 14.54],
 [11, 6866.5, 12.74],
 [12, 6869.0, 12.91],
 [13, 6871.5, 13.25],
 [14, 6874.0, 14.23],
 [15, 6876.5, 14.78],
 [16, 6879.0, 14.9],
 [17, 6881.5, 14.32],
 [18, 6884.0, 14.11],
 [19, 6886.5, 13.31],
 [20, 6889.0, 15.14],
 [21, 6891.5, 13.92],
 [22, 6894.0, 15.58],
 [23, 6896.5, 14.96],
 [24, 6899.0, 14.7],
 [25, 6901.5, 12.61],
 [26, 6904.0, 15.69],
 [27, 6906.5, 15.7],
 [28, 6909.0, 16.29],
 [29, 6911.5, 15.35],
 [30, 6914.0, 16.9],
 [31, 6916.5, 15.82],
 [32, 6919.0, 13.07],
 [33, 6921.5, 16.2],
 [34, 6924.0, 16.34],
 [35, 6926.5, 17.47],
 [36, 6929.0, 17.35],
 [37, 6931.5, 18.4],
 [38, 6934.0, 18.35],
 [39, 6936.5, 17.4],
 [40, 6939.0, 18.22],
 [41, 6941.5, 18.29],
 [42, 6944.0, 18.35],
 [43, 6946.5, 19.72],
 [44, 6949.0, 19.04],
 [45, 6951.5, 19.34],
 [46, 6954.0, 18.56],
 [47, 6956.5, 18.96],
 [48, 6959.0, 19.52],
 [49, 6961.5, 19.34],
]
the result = 13.25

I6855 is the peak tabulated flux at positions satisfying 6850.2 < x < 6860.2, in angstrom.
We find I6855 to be 13.31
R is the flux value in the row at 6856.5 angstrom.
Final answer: 13.31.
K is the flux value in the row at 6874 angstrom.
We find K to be 14.23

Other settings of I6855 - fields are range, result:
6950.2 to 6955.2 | 19.34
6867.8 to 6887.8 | 14.9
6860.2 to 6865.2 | 14.54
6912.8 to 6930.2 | 17.47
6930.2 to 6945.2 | 18.4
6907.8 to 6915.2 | 16.9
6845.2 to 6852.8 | 14.2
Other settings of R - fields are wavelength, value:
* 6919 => 13.07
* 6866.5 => 12.74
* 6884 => 14.11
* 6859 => 13.15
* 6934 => 18.35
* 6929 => 17.35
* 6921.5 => 16.2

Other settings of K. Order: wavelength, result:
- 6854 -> 12.85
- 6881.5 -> 14.32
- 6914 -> 16.9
